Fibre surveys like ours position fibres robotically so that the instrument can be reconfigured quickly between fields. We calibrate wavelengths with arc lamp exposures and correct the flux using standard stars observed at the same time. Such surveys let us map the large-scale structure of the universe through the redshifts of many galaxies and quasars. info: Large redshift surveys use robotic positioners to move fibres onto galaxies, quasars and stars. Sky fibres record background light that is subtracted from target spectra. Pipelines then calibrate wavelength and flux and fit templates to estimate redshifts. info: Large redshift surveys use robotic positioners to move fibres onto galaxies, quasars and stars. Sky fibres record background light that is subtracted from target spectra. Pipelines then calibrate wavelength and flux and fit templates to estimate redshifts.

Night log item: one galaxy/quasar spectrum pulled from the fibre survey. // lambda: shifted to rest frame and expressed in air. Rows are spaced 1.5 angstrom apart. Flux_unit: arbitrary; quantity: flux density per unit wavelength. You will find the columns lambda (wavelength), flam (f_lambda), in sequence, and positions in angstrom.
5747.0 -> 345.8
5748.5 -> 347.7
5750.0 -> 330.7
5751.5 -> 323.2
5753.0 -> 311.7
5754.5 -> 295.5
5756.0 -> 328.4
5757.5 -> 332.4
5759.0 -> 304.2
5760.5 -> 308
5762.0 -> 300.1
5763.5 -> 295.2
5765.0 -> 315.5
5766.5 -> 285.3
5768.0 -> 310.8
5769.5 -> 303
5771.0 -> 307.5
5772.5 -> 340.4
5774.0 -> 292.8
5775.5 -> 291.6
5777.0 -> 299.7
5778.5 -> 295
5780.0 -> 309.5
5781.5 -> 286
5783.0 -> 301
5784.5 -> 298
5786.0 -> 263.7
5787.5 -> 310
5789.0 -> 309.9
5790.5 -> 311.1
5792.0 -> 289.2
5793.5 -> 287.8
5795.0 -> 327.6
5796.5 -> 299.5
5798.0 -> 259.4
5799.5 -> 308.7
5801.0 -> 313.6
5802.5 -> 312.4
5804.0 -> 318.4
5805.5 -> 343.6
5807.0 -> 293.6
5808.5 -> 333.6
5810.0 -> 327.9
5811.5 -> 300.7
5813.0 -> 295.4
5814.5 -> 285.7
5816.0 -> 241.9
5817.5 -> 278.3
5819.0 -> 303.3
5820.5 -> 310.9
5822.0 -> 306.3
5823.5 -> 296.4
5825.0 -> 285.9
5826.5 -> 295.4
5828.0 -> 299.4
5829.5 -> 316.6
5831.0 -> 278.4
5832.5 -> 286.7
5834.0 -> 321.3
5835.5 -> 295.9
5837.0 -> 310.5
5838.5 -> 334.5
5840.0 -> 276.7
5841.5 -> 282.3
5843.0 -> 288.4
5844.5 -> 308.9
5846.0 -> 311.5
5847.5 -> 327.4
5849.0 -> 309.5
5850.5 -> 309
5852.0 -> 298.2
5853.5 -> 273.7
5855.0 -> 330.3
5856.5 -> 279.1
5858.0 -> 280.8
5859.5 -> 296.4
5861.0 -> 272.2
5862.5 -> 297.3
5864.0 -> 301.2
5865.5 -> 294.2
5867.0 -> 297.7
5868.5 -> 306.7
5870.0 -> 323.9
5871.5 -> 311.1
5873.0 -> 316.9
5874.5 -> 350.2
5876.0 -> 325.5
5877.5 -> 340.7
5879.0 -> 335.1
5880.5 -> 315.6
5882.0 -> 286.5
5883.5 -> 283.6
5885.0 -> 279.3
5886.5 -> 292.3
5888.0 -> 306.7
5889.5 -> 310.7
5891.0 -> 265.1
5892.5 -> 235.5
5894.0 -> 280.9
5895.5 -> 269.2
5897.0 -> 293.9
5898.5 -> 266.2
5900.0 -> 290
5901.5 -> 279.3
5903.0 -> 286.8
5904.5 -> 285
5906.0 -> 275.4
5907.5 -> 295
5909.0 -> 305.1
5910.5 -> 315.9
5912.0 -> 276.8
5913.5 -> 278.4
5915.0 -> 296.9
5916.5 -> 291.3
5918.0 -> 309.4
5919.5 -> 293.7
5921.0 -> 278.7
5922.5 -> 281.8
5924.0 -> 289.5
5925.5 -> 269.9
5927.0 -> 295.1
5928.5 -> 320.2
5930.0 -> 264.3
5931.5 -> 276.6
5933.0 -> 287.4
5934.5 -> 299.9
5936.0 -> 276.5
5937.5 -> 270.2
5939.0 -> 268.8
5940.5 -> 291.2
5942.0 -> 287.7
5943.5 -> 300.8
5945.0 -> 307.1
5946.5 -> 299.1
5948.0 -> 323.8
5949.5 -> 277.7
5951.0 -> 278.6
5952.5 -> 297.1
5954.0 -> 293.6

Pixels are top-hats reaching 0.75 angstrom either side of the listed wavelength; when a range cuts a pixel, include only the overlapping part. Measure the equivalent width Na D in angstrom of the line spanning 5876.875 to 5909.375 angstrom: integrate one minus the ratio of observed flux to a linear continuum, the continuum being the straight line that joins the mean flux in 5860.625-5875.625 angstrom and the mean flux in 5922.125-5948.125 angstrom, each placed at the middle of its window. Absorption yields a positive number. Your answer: 1.3 angstrom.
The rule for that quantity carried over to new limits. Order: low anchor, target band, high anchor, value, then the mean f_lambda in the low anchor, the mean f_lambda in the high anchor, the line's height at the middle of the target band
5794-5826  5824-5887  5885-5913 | -2.1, 302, 285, 293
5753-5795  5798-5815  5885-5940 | -0.6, 303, 285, 299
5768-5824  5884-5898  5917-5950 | 0.6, 302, 290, 293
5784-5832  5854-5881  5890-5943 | -1.7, 300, 284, 291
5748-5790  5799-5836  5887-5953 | -0.2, 307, 287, 301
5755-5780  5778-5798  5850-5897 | 0.5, 307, 299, 305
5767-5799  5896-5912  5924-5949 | 0.2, 300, 290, 292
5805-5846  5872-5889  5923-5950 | -1.0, 300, 289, 295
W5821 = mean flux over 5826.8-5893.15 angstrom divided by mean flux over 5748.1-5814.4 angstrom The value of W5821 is 1.0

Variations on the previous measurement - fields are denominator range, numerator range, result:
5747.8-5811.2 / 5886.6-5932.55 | 0.93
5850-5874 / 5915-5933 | 0.96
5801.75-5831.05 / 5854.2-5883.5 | 1.02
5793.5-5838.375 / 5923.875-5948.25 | 0.96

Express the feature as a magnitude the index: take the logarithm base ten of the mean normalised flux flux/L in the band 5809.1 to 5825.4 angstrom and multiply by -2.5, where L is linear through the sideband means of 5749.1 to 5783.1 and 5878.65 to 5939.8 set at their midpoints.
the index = 0.02 mag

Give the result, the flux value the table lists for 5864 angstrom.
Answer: 301.2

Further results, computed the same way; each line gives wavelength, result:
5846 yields 311.5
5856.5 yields 279.1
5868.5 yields 306.7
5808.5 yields 333.6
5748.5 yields 347.7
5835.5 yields 295.9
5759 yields 304.2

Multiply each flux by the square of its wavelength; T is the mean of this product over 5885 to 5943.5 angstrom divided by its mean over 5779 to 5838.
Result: 0.99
